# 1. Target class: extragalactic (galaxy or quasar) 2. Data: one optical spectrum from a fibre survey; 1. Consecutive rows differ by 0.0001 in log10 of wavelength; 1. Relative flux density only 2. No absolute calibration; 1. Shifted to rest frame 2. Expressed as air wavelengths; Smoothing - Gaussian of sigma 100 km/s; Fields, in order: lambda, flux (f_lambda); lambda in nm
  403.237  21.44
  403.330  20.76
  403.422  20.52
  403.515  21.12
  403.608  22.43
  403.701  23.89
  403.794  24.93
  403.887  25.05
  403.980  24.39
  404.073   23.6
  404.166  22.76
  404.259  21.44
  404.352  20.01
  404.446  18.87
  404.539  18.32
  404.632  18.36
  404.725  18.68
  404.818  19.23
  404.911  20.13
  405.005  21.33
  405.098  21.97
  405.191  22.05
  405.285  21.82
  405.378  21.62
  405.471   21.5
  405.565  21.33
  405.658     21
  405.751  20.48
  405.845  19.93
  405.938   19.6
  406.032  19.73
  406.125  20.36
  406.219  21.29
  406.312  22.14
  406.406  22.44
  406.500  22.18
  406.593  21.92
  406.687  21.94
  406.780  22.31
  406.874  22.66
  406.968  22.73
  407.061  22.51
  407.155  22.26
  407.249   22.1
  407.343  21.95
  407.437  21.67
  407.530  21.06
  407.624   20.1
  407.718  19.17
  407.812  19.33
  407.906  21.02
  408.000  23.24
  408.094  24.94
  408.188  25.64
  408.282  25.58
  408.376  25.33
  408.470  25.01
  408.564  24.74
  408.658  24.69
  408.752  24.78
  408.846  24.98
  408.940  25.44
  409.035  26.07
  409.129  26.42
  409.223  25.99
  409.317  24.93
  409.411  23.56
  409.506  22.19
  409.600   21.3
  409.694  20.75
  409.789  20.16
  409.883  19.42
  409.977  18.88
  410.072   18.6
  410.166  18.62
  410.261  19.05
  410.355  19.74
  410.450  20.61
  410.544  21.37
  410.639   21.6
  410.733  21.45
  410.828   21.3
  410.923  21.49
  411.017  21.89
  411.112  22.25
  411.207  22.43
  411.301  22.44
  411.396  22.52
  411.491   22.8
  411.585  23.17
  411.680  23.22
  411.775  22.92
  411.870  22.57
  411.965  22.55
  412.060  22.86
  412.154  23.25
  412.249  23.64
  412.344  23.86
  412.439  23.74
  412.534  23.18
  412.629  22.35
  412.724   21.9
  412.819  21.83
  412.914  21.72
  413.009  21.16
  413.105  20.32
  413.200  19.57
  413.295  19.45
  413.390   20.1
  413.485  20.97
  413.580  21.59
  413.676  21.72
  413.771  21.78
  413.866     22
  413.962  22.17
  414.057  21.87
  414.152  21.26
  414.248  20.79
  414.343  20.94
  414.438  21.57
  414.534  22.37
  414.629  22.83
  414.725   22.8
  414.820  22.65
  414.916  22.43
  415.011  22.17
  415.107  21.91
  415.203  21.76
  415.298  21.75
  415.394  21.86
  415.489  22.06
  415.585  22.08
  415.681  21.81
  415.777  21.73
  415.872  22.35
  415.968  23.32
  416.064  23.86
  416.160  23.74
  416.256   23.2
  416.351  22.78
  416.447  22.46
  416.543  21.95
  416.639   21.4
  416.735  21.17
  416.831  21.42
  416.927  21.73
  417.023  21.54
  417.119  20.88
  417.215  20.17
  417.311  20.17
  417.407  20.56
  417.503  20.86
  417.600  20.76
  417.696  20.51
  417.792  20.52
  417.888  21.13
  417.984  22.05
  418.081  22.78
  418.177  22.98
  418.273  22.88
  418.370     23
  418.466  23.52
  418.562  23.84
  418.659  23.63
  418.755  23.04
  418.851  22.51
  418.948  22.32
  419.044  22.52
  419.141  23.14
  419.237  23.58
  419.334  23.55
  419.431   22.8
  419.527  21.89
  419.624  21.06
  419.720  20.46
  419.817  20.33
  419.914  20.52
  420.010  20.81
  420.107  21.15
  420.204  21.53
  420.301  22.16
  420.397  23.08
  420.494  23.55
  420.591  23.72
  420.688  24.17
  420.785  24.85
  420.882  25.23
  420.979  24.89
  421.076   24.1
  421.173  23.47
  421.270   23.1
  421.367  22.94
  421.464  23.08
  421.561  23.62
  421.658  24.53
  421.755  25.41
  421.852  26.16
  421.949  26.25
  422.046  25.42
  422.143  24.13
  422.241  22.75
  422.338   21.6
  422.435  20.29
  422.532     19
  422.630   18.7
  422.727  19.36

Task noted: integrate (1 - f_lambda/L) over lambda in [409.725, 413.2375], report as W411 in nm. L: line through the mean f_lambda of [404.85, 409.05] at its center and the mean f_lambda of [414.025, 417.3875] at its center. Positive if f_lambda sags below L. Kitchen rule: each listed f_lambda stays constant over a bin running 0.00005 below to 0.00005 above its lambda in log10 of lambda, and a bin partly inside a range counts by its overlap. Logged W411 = 0.07 nm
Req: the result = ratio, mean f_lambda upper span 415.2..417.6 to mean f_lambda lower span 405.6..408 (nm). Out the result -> 1.02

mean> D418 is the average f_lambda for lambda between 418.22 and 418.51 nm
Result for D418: 23.1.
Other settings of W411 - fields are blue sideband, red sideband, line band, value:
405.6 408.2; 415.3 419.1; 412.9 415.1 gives 0.04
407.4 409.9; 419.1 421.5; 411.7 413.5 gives 0.08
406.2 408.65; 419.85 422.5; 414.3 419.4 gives 0.21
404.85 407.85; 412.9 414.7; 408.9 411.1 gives -0.05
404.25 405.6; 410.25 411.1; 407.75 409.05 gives -0.21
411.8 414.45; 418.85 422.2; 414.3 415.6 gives 0.00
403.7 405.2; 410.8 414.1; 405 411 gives -0.10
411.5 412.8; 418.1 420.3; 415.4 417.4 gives 0.06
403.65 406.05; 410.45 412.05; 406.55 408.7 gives -0.10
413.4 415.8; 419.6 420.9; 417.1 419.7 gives 0.01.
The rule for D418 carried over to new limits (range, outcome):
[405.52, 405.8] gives 20.9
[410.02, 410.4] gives 19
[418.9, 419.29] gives 22.9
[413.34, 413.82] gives 21.2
